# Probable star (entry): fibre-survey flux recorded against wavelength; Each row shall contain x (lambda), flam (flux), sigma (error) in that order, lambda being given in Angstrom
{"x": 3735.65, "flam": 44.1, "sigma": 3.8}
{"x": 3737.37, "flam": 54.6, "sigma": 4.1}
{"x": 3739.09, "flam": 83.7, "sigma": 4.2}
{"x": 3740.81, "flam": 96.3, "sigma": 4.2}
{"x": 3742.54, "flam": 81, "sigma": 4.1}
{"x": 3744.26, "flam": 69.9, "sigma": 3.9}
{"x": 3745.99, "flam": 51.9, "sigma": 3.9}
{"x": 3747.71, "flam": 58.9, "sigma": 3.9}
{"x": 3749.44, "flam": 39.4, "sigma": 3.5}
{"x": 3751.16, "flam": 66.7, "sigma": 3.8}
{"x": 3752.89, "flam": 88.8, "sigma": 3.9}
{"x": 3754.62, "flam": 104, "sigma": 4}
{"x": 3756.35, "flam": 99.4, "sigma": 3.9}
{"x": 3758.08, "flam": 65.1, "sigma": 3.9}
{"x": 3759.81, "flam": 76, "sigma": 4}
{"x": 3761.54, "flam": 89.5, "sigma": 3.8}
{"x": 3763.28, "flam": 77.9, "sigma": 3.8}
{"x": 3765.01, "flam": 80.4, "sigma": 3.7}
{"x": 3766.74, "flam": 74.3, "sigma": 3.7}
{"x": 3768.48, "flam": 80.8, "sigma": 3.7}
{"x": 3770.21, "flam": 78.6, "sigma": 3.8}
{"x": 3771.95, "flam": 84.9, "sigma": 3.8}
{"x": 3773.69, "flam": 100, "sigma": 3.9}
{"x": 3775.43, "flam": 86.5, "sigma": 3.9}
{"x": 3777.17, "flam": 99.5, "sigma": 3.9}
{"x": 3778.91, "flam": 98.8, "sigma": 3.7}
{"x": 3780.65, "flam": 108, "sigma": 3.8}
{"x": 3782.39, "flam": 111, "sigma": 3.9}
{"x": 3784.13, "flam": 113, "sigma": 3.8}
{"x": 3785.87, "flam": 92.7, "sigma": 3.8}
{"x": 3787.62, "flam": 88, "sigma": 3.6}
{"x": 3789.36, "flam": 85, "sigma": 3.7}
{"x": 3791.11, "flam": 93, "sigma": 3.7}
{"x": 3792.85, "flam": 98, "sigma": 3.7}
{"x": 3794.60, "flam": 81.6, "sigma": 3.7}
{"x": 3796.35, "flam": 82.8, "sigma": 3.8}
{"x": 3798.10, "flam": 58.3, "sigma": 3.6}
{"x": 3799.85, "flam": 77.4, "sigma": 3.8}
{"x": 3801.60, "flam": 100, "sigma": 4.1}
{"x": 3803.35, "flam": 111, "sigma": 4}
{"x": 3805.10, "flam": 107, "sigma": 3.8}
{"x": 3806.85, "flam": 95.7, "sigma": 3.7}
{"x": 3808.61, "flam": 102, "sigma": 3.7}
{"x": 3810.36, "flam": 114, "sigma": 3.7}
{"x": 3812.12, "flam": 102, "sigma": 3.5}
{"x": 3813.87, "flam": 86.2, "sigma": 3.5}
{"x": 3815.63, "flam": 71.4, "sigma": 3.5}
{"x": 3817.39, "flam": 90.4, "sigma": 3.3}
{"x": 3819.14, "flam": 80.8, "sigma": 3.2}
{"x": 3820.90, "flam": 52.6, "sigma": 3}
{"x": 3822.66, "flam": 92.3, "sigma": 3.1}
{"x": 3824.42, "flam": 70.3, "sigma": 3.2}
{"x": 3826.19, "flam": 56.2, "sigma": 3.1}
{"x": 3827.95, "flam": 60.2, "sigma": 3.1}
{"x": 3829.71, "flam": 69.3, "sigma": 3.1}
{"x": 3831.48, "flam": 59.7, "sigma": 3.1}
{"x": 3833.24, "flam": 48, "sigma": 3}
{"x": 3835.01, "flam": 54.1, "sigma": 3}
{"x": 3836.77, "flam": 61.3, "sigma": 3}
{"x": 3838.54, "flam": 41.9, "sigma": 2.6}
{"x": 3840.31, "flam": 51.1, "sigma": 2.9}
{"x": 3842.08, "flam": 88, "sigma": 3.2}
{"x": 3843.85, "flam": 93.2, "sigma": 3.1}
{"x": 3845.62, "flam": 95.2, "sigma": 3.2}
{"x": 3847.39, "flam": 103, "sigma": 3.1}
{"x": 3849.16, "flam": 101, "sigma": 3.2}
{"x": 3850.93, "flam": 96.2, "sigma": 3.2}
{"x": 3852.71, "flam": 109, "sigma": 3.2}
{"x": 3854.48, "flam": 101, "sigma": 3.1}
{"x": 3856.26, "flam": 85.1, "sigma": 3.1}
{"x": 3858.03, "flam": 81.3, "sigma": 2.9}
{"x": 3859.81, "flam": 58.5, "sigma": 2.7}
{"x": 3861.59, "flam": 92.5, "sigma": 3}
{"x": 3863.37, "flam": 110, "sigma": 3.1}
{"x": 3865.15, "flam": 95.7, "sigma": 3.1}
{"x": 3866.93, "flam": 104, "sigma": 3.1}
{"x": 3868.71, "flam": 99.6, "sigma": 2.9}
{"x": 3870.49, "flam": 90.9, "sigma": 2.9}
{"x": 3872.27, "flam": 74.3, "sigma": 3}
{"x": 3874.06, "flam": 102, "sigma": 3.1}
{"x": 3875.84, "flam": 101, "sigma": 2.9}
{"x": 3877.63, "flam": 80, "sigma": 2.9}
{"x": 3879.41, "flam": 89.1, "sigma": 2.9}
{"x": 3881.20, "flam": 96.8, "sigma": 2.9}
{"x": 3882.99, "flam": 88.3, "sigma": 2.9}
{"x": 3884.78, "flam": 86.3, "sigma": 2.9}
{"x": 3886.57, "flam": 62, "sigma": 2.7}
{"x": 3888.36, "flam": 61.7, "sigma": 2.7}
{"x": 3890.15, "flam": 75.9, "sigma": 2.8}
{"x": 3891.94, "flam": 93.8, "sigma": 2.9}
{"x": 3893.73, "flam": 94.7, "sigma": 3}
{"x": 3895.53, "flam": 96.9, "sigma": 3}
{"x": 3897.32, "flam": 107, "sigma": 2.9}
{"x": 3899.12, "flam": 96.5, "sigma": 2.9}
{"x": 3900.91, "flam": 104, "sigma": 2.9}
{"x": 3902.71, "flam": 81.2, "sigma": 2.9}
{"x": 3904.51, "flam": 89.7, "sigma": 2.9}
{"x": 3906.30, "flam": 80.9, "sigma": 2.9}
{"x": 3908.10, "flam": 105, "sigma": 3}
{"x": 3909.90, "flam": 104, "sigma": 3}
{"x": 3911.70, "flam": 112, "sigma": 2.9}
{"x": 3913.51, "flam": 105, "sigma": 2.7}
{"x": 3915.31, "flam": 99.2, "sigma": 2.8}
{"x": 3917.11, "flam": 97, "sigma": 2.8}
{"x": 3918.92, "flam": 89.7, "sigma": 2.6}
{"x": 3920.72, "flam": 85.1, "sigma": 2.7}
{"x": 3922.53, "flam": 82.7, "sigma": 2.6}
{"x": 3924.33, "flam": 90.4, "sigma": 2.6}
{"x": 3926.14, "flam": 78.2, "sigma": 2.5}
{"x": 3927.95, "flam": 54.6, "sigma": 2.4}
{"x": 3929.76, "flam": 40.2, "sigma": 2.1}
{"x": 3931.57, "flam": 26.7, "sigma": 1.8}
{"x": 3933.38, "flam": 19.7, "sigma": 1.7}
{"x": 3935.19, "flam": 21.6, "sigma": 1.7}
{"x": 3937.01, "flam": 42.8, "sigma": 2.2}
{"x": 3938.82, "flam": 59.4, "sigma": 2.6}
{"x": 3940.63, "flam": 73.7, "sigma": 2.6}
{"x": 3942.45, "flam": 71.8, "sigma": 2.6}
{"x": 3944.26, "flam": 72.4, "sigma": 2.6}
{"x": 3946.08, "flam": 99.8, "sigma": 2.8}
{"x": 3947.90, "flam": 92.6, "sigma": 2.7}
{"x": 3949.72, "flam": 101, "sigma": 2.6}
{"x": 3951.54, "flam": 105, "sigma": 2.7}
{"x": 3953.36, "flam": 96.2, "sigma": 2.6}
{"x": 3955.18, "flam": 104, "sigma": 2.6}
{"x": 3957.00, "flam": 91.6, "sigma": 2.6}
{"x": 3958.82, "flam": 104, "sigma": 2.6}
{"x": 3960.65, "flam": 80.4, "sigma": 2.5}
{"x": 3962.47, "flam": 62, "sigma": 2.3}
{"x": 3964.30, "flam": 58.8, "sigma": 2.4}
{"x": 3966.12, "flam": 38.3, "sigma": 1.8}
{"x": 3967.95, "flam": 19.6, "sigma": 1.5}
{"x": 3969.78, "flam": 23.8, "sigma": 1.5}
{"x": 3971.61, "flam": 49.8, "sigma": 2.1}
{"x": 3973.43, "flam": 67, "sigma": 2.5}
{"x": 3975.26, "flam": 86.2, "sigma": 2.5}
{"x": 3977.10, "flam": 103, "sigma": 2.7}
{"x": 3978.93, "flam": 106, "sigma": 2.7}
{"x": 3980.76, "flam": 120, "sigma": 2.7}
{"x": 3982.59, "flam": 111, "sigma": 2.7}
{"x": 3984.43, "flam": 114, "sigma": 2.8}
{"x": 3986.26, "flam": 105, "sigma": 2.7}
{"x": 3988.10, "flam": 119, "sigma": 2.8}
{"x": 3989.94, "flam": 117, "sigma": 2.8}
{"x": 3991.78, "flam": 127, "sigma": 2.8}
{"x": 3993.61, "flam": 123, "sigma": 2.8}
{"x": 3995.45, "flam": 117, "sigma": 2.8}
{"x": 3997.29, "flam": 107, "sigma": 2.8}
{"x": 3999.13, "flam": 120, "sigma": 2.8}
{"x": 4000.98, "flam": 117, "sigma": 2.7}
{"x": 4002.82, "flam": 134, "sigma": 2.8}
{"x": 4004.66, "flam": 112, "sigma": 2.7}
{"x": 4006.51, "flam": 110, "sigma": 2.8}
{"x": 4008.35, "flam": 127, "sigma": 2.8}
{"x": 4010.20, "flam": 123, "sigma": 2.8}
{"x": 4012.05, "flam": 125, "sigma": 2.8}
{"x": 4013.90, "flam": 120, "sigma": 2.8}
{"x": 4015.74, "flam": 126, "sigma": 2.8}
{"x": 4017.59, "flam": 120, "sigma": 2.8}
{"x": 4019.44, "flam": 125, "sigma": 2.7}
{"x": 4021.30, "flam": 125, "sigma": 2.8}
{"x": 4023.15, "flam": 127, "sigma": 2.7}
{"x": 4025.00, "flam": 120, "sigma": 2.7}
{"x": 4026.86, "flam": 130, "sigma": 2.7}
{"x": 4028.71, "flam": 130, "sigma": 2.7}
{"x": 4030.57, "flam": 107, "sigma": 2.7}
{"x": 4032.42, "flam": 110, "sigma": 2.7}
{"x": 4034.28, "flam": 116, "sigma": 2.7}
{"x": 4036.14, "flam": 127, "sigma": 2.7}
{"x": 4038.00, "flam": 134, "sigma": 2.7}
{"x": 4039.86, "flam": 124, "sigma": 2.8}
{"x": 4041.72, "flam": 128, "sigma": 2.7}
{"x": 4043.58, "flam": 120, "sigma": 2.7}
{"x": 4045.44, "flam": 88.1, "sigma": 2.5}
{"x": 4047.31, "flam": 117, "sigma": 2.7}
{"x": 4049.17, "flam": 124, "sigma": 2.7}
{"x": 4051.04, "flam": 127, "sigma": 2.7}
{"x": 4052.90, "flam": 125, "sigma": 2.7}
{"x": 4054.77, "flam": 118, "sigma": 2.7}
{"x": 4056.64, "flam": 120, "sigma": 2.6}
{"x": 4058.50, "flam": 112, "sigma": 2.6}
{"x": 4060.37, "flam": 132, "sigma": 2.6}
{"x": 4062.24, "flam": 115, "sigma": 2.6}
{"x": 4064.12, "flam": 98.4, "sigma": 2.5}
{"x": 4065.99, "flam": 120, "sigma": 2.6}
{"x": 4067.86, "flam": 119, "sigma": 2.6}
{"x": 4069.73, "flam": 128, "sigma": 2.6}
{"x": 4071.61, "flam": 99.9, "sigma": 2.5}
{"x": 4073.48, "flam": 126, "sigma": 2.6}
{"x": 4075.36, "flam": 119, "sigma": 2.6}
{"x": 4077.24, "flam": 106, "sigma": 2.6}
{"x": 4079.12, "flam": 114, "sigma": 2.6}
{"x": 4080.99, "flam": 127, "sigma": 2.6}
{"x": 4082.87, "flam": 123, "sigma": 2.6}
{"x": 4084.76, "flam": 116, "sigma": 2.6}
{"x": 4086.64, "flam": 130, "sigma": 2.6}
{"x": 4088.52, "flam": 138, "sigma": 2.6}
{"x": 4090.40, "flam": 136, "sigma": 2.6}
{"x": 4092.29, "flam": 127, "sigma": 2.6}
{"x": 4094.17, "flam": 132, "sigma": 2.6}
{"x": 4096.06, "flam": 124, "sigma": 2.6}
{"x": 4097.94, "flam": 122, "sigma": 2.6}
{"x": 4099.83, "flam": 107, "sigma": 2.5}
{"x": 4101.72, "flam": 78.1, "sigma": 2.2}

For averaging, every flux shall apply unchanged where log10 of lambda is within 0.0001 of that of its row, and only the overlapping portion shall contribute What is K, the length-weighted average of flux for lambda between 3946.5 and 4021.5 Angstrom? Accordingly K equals 101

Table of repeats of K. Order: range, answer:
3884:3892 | 74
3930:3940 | 35.6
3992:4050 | 121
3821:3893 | 81.7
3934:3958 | 78.8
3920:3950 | 64.6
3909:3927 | 94.4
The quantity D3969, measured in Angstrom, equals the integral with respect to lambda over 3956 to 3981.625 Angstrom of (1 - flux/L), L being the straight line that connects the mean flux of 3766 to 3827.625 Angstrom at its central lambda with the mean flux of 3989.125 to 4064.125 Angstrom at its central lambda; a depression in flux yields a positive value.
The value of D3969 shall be 9.19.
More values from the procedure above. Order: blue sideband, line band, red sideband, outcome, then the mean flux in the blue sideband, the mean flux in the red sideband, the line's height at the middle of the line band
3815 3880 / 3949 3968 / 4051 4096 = 3.8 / 81.4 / 121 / 101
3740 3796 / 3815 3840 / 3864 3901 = 6.6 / 85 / 90.3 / 87.8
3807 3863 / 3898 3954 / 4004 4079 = 9.9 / 80.1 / 119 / 97.4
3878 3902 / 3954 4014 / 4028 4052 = 5.7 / 88.5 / 119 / 108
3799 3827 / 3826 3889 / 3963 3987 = 1.9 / 88.1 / 76.7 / 85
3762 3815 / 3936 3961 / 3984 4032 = 6.1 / 92.2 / 120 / 113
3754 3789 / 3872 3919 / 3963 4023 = 2.7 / 90.3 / 103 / 97.5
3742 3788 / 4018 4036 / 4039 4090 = -1.0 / 83.9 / 119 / 115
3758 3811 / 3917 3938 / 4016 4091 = 9.3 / 91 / 121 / 107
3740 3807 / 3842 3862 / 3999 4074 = 0.8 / 85.9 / 120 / 96.1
